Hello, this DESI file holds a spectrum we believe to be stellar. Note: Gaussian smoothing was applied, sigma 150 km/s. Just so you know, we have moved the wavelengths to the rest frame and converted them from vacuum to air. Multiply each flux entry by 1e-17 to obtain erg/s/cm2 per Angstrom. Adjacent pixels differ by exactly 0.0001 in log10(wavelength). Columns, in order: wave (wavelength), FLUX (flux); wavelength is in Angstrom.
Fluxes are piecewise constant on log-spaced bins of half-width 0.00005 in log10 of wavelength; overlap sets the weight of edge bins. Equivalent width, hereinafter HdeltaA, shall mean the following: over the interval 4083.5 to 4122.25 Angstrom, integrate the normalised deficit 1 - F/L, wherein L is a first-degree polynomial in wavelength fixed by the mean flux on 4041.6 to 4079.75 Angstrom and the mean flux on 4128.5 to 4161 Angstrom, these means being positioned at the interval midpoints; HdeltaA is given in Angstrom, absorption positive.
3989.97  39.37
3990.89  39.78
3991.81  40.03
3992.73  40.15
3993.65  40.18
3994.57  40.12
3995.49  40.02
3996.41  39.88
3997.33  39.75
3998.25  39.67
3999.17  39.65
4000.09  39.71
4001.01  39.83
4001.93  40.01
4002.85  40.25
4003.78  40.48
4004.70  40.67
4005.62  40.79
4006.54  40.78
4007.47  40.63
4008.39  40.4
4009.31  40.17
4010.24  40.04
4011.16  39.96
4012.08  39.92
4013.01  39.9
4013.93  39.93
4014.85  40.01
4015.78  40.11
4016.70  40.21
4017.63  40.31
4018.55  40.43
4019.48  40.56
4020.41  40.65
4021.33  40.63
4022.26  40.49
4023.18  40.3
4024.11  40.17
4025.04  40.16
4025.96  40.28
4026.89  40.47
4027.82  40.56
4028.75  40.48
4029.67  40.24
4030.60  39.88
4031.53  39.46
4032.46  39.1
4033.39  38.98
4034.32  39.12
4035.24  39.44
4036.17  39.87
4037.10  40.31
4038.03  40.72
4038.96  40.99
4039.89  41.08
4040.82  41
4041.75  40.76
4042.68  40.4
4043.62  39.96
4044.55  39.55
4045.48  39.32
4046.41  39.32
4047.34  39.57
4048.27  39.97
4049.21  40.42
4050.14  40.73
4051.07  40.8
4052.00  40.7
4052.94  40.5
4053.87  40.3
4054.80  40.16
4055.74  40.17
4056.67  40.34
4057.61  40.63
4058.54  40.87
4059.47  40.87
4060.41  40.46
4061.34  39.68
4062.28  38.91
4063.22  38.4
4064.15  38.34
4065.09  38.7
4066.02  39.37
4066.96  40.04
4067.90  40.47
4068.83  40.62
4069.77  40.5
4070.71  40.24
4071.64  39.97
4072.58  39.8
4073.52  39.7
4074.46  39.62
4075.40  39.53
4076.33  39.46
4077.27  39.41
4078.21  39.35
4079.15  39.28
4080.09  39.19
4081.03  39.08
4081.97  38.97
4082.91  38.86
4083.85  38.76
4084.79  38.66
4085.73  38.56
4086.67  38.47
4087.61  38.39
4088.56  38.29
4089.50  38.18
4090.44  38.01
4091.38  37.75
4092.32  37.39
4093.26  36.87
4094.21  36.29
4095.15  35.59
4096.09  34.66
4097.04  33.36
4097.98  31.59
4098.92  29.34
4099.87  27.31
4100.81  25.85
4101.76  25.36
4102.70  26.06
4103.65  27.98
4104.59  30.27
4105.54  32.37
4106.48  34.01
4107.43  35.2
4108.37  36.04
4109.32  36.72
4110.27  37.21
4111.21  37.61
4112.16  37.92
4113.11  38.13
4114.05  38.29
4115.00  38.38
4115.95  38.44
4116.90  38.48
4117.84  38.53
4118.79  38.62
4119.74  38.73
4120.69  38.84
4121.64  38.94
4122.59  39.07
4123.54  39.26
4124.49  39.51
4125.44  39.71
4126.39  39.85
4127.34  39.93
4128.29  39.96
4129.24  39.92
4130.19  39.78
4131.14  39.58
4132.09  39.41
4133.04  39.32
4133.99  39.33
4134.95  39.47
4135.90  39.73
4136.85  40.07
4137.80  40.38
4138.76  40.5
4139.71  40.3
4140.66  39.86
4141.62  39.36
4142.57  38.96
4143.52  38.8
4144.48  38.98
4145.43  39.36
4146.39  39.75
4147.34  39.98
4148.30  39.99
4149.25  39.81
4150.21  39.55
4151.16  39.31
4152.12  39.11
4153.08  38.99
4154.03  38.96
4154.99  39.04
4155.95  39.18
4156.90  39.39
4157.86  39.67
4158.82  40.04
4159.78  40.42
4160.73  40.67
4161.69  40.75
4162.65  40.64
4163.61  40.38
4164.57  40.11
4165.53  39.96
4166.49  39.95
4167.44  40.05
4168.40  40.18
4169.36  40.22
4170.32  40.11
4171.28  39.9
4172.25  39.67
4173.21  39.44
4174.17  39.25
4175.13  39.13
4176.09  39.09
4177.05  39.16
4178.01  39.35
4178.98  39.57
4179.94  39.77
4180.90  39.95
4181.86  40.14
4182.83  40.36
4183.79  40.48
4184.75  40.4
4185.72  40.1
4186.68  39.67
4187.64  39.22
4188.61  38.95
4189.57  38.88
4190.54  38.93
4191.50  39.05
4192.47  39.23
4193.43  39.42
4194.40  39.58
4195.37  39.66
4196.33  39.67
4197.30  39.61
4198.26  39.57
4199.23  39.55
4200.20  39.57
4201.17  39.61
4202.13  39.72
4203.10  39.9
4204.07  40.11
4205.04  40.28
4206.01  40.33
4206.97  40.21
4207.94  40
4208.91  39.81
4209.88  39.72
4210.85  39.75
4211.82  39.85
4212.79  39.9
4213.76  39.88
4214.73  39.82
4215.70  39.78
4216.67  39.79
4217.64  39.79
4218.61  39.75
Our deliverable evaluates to 4.2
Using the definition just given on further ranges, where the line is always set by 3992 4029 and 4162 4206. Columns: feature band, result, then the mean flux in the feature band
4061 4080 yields 0.23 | 39.6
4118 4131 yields 0.17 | 39.4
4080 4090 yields 0.34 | 38.6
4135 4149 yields 0.05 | 39.7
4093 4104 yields 2.53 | 30.7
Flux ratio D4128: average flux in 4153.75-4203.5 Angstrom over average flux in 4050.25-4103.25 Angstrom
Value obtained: 1.1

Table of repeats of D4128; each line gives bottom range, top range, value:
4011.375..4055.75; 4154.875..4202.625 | 0.99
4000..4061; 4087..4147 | 0.92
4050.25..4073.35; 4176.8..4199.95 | 0.99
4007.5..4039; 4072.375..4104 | 0.90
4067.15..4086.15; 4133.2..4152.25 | 1.00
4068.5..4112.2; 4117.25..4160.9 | 1.09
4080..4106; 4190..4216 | 1.15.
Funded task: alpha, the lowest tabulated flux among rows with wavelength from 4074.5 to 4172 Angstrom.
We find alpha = 25.36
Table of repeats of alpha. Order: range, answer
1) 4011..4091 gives 38.01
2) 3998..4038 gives 38.98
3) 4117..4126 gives 38.53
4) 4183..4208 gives 38.88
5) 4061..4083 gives 38.34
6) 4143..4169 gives 38.8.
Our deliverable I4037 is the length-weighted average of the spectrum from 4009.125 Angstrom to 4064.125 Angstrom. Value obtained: 40.1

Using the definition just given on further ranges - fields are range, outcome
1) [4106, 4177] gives 39.2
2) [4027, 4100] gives 39.1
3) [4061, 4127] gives 37.1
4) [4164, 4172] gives 40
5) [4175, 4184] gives 39.7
